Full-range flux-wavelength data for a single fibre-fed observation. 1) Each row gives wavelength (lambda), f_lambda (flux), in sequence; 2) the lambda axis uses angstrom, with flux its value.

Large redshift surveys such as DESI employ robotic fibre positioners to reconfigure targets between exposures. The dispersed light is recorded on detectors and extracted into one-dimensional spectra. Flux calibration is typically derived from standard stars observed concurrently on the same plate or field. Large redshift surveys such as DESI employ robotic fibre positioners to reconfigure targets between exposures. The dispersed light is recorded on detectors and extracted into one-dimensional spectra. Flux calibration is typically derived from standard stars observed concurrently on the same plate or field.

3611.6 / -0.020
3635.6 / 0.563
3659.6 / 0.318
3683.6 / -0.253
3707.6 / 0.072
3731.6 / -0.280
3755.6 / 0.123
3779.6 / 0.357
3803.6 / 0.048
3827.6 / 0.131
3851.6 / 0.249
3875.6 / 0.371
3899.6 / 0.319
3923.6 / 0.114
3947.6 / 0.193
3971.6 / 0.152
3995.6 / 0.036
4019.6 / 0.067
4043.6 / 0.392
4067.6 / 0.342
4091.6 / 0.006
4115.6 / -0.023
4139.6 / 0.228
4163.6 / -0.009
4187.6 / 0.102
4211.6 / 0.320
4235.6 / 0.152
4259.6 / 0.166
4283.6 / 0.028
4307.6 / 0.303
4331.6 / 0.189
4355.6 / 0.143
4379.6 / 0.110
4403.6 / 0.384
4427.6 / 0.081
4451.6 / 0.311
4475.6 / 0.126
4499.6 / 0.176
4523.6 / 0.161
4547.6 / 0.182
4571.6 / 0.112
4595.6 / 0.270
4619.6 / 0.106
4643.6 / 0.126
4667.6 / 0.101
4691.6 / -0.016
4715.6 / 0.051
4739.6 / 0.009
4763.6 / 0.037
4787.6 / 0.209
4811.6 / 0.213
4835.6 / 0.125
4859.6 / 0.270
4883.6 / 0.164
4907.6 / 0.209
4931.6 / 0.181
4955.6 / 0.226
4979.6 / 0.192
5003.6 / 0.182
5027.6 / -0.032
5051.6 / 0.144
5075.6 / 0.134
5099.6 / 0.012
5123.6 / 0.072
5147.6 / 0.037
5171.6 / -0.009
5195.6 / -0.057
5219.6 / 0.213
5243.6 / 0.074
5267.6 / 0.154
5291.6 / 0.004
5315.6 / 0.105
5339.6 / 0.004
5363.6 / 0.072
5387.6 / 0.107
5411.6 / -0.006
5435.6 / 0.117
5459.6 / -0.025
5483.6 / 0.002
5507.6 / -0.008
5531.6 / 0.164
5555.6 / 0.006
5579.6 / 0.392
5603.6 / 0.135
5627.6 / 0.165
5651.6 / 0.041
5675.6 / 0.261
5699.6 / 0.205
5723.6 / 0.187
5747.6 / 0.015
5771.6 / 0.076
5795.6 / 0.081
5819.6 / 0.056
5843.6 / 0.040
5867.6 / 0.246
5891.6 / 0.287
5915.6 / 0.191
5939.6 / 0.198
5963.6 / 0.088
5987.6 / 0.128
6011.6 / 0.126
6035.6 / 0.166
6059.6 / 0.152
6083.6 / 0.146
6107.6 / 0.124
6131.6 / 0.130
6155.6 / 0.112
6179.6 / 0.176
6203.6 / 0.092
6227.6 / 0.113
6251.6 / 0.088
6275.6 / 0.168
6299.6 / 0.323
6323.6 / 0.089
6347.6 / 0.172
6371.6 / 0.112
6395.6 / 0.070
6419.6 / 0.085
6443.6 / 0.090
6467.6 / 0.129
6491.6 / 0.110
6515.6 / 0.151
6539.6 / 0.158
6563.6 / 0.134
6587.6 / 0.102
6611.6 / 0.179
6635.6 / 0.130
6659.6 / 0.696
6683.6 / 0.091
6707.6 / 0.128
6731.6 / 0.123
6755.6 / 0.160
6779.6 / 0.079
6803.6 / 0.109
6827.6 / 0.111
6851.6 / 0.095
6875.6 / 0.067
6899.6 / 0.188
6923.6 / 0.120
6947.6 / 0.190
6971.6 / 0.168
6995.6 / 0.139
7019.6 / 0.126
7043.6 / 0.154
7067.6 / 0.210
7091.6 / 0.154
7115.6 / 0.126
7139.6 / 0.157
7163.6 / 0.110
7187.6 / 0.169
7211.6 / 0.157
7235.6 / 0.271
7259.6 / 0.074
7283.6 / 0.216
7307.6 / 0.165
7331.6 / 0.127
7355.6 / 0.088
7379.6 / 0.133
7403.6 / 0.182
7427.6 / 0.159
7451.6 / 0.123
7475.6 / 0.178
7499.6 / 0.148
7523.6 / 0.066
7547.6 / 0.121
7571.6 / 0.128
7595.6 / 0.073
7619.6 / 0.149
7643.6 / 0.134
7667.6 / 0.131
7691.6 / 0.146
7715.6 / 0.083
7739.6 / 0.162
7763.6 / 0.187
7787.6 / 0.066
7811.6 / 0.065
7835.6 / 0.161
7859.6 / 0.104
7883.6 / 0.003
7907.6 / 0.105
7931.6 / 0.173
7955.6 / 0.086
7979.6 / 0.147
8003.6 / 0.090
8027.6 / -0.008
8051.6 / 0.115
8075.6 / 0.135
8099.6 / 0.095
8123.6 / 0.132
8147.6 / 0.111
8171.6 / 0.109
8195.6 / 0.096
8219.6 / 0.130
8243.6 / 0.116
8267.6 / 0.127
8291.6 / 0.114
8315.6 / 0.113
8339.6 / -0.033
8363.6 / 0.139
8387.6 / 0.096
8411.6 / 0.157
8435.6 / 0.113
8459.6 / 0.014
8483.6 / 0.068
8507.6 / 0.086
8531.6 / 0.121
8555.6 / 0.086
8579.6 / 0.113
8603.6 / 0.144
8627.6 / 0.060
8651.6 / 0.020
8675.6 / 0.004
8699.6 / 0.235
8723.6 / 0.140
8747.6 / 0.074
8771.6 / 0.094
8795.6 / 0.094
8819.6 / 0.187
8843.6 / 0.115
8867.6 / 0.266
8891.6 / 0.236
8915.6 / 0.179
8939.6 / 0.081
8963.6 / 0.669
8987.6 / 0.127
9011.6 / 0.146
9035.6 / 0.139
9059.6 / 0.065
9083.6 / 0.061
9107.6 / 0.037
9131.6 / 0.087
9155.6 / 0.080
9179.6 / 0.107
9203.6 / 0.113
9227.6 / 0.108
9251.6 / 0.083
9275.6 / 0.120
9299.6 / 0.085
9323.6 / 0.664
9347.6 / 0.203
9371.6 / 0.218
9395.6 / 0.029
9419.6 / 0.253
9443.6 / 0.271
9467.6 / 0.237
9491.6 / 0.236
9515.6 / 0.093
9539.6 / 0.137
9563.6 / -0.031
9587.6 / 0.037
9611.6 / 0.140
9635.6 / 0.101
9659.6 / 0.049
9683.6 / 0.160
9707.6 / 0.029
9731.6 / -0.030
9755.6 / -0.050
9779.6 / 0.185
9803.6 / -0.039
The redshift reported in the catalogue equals 0.788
